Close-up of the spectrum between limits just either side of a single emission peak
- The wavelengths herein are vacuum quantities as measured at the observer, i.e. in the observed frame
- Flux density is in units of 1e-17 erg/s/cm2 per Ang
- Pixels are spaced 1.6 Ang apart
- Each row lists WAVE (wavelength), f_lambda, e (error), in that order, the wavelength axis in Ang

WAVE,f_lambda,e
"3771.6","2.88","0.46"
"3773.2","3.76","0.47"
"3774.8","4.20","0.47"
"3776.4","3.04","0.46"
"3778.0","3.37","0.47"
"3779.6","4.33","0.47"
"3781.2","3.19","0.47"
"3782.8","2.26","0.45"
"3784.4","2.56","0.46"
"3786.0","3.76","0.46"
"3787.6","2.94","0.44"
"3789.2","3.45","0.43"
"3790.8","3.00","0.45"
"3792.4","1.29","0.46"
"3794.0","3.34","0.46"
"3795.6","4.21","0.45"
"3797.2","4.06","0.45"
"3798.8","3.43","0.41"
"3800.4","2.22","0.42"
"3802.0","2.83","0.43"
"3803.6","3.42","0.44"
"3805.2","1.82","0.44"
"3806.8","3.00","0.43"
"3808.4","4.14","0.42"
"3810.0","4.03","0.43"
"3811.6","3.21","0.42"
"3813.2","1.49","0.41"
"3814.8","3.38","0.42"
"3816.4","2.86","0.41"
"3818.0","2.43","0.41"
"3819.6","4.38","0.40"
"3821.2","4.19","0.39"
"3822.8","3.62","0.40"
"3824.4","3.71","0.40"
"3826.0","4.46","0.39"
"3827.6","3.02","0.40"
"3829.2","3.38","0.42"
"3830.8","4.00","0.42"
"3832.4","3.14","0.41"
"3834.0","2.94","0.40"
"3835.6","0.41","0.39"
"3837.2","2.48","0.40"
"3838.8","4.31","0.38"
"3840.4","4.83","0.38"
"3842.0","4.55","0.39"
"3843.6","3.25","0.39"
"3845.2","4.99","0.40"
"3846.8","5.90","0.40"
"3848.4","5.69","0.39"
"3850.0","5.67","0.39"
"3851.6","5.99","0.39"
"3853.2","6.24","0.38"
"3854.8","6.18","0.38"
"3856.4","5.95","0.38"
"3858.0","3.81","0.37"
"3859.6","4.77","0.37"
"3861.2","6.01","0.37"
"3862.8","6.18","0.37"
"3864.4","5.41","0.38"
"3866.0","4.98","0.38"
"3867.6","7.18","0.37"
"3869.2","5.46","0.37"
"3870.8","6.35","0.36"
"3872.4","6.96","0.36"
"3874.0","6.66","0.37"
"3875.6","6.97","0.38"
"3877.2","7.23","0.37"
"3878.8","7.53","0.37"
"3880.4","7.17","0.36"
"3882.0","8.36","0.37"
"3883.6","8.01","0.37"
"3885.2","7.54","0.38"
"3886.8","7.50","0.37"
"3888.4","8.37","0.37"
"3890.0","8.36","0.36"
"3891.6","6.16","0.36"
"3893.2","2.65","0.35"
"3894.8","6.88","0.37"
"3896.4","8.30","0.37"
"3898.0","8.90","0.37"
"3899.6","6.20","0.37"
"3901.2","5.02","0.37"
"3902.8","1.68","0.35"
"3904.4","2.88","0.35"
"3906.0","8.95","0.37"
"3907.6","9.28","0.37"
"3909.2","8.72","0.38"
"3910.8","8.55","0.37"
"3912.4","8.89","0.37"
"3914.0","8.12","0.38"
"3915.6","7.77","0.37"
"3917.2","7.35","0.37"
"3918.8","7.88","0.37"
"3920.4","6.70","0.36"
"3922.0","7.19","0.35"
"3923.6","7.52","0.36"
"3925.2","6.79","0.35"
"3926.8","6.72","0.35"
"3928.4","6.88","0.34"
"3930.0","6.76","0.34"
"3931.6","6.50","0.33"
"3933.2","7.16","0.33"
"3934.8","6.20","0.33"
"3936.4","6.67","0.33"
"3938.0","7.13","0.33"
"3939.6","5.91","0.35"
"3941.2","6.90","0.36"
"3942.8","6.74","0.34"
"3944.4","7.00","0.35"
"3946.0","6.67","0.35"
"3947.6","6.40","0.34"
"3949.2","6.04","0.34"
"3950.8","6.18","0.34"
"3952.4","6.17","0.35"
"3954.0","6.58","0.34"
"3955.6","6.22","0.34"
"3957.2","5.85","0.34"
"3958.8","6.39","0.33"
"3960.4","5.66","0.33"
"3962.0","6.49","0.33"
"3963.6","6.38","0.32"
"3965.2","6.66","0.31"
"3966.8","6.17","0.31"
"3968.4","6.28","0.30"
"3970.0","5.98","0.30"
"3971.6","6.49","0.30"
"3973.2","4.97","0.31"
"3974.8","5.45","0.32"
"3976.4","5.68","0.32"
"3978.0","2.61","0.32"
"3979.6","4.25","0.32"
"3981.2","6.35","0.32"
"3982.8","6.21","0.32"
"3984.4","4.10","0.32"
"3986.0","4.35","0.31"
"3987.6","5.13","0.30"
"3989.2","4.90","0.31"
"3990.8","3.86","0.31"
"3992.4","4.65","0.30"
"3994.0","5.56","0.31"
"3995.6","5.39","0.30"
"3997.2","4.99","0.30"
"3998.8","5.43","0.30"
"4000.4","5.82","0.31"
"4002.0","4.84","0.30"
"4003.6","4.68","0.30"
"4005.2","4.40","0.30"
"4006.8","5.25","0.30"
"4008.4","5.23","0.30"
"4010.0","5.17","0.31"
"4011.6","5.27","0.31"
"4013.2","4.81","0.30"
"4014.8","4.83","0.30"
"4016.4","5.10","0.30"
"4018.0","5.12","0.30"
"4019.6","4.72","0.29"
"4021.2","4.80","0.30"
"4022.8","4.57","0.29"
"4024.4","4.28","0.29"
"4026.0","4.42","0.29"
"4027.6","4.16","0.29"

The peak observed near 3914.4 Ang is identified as Ly-alpha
